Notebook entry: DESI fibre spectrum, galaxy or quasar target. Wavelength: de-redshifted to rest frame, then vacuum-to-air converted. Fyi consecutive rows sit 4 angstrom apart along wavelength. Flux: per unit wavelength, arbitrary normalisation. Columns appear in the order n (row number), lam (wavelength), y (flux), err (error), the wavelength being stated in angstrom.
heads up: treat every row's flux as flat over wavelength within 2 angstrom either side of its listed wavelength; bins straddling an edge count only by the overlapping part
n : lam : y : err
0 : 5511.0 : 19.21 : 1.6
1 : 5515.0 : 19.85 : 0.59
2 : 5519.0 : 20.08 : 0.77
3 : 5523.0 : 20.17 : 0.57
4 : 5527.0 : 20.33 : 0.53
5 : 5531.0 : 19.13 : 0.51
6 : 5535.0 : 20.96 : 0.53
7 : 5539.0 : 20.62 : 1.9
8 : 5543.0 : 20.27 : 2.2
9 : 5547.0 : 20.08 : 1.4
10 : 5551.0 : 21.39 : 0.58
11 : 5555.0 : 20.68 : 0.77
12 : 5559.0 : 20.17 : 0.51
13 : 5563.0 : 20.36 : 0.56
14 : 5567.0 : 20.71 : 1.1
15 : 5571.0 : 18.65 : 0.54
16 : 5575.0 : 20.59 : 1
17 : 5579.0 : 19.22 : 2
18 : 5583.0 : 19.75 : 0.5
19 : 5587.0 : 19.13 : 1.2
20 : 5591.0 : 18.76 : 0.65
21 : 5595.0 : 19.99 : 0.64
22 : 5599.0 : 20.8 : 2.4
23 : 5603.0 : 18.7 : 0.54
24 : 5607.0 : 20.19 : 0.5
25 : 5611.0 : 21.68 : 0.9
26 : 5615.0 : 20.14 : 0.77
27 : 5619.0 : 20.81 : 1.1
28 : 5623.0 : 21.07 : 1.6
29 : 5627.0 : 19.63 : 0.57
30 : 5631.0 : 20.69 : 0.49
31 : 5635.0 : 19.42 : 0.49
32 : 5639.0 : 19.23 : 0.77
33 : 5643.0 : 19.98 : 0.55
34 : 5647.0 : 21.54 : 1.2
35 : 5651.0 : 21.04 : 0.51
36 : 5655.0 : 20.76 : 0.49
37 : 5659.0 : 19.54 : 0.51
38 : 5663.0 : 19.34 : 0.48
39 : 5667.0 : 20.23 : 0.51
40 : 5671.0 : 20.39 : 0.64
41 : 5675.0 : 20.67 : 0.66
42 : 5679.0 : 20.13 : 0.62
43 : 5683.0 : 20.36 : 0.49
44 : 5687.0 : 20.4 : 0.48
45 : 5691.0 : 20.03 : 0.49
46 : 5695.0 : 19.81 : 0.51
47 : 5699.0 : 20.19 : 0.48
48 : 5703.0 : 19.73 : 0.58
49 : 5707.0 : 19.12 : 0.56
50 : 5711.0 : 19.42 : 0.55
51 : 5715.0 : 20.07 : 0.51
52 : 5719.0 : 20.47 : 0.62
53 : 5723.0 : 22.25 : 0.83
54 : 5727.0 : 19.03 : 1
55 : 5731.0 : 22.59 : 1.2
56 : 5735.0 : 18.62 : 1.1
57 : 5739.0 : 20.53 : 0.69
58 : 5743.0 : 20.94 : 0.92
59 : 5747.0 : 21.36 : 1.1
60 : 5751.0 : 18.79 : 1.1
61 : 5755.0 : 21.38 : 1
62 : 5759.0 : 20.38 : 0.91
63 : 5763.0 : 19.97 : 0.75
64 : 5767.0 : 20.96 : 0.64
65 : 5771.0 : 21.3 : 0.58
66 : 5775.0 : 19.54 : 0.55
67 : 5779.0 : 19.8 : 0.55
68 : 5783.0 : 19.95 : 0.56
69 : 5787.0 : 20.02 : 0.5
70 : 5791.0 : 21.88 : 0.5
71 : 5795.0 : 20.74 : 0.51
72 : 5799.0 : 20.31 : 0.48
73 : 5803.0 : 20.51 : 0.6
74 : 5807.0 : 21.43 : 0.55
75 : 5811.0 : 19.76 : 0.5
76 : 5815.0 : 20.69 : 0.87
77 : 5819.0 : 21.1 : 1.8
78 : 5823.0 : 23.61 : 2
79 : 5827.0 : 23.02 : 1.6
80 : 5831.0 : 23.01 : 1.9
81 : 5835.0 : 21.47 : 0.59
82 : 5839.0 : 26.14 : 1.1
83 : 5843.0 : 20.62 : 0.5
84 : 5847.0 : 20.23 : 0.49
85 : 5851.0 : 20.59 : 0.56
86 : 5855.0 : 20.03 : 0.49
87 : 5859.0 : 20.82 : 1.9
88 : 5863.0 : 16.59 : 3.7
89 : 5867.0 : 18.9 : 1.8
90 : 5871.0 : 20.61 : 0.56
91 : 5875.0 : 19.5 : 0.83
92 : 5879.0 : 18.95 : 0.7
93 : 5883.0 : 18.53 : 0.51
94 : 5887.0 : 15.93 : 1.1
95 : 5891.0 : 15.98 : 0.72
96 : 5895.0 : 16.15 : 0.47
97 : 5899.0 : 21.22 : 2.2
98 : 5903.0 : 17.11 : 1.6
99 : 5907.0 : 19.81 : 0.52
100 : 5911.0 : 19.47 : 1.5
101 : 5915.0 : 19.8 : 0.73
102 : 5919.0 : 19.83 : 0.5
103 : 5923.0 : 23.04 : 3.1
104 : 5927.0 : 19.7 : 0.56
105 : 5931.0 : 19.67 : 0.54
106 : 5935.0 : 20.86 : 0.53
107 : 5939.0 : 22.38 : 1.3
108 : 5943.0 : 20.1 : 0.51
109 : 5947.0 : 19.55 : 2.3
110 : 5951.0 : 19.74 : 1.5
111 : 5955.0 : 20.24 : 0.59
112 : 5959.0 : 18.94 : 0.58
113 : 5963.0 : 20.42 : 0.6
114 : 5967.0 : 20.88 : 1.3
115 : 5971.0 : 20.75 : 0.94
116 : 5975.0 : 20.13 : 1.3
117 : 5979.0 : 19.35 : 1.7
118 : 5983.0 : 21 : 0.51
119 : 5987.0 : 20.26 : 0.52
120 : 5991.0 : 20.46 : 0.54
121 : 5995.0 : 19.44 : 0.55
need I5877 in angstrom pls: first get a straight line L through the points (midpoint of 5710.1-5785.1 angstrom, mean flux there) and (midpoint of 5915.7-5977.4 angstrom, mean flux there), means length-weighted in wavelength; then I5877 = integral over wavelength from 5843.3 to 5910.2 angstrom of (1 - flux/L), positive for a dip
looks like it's 5.02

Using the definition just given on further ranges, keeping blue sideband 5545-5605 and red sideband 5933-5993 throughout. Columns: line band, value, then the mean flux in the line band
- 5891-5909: 1.8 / 18.3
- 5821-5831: -1.5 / 23.3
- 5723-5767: -0.8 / 20.5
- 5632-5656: -0.4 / 20.3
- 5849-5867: 0.7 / 19.4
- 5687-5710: 0.3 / 19.8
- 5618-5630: -0.3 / 20.5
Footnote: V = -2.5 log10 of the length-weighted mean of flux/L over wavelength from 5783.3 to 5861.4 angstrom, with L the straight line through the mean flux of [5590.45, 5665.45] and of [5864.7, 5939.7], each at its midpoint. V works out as -0.094 mag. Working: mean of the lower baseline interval 20.2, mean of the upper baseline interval 19.3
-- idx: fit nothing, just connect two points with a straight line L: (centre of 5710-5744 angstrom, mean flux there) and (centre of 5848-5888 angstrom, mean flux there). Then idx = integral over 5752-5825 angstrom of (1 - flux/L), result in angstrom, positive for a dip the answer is -3.1 angstrom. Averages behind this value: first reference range 20.5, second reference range 19.2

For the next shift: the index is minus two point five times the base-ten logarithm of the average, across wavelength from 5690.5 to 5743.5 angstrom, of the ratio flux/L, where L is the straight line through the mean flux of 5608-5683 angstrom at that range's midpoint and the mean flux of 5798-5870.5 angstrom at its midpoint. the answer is 0.023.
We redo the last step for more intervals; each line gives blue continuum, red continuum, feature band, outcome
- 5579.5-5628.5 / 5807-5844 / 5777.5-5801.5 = 0.07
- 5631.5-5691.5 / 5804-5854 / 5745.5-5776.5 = 0.03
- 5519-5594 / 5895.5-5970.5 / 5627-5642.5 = 0.02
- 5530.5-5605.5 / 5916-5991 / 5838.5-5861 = -0.04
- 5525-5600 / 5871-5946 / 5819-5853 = -0.14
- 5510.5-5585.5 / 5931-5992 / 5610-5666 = -0.01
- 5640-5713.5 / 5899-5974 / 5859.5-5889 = 0.09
